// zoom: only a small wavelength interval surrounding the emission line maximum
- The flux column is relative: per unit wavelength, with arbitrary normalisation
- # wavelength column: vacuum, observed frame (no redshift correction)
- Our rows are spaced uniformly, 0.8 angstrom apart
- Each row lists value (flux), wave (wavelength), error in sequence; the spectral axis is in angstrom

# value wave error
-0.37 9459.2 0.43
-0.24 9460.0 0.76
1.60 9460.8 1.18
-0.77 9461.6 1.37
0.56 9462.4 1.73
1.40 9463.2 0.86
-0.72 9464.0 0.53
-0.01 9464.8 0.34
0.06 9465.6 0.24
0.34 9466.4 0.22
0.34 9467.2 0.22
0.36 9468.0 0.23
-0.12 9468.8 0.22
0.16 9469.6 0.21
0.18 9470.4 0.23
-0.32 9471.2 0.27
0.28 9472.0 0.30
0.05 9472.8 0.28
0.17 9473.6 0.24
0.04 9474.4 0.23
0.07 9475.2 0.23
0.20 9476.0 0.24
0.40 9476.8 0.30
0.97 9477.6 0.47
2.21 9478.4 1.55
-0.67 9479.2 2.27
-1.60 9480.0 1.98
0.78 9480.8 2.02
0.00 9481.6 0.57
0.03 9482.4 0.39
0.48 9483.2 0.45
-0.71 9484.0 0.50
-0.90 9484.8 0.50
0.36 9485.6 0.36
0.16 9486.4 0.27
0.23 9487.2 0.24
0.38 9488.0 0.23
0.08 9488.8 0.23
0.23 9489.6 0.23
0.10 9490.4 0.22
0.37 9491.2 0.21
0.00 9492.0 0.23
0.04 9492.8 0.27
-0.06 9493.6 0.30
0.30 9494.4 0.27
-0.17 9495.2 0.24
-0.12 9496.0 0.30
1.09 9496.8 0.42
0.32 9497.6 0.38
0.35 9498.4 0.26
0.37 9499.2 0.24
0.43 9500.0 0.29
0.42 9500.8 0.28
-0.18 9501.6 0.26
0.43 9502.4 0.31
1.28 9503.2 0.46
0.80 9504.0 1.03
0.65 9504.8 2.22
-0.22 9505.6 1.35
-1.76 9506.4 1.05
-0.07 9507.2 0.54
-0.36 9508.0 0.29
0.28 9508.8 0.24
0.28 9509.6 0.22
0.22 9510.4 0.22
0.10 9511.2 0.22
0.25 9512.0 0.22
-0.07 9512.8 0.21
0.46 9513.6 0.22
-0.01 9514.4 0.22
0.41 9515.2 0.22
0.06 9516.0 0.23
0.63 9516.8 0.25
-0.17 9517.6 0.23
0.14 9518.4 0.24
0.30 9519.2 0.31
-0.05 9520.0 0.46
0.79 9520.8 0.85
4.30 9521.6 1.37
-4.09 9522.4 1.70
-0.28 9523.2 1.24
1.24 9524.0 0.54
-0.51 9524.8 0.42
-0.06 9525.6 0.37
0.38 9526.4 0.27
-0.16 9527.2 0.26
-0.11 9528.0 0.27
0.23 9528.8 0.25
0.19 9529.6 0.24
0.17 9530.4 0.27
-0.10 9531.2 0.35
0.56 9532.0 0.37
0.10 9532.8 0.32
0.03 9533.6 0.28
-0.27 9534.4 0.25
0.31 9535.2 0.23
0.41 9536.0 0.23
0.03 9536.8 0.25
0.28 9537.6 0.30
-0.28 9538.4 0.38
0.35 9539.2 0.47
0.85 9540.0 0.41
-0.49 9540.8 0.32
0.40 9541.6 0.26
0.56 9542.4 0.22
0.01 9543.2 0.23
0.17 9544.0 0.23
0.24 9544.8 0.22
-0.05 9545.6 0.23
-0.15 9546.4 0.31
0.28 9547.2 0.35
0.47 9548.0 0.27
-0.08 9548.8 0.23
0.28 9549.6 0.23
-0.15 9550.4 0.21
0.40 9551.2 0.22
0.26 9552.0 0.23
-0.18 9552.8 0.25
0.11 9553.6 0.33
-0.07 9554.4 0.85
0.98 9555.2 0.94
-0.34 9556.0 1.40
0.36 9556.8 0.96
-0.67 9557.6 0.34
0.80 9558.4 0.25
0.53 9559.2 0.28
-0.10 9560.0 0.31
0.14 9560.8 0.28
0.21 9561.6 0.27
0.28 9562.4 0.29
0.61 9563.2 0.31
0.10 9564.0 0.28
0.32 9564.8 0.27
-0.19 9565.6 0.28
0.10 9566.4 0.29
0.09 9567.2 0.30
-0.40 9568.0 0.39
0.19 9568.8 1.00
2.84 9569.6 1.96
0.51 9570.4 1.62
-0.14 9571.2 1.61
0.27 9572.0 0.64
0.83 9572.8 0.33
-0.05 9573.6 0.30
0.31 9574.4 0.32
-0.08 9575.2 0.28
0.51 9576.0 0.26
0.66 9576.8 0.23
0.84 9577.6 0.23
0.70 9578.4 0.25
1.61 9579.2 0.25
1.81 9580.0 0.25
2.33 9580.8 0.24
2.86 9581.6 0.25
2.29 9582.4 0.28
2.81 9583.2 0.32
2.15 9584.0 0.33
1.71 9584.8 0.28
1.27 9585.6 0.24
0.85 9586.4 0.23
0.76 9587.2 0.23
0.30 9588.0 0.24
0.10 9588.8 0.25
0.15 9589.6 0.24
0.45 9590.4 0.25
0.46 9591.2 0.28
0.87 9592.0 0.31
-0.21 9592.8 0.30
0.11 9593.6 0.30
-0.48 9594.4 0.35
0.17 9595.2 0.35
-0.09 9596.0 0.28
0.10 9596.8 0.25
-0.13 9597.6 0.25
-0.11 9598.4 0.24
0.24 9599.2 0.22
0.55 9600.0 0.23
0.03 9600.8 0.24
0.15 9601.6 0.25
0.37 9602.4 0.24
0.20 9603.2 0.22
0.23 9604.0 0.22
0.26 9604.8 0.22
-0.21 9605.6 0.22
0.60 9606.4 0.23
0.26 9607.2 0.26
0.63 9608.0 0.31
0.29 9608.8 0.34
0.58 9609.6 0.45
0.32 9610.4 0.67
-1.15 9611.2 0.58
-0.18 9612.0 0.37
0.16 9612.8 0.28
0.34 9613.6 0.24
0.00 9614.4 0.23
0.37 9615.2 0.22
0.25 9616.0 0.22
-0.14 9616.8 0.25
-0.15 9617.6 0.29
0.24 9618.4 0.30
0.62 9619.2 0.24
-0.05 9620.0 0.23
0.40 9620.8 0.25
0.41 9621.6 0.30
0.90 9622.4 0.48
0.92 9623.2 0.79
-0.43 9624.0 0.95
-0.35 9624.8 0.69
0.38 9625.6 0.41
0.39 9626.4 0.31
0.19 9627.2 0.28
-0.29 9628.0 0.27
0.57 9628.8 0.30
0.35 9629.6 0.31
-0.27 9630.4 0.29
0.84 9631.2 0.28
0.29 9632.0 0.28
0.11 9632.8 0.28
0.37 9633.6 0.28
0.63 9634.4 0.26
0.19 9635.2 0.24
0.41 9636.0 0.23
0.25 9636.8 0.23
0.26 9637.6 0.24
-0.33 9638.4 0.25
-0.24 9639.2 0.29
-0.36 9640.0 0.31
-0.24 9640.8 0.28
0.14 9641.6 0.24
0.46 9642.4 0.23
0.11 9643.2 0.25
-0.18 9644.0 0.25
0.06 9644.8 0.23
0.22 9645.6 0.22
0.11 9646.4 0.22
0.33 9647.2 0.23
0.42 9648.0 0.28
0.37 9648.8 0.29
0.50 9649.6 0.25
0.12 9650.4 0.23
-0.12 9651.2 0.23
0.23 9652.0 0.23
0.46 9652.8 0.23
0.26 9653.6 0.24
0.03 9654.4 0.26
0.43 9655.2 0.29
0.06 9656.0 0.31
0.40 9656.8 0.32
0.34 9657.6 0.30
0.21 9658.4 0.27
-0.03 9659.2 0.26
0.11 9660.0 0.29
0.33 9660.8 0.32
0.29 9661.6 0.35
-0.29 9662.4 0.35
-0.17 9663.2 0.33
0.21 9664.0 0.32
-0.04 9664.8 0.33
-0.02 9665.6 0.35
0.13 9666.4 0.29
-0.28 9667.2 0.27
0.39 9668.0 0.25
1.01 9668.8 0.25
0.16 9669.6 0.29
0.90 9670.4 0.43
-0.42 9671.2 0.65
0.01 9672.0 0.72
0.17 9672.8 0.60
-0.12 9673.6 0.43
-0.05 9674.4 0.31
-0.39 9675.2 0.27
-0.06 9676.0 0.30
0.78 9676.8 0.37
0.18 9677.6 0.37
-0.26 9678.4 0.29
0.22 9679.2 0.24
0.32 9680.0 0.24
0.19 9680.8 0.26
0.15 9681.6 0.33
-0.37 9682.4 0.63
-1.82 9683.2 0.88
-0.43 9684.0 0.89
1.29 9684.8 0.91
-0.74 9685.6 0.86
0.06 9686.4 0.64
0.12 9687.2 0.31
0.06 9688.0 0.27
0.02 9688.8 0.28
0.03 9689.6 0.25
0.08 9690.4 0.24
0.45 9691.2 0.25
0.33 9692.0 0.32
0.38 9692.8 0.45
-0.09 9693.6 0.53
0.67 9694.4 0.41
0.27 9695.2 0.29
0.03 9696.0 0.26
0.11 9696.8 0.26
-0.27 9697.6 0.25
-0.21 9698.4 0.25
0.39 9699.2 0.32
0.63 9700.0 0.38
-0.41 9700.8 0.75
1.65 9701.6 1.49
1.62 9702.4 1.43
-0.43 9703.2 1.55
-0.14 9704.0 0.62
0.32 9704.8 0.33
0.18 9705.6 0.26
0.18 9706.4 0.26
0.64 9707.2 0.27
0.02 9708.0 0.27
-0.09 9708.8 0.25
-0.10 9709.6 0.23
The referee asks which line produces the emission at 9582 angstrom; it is Hbeta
